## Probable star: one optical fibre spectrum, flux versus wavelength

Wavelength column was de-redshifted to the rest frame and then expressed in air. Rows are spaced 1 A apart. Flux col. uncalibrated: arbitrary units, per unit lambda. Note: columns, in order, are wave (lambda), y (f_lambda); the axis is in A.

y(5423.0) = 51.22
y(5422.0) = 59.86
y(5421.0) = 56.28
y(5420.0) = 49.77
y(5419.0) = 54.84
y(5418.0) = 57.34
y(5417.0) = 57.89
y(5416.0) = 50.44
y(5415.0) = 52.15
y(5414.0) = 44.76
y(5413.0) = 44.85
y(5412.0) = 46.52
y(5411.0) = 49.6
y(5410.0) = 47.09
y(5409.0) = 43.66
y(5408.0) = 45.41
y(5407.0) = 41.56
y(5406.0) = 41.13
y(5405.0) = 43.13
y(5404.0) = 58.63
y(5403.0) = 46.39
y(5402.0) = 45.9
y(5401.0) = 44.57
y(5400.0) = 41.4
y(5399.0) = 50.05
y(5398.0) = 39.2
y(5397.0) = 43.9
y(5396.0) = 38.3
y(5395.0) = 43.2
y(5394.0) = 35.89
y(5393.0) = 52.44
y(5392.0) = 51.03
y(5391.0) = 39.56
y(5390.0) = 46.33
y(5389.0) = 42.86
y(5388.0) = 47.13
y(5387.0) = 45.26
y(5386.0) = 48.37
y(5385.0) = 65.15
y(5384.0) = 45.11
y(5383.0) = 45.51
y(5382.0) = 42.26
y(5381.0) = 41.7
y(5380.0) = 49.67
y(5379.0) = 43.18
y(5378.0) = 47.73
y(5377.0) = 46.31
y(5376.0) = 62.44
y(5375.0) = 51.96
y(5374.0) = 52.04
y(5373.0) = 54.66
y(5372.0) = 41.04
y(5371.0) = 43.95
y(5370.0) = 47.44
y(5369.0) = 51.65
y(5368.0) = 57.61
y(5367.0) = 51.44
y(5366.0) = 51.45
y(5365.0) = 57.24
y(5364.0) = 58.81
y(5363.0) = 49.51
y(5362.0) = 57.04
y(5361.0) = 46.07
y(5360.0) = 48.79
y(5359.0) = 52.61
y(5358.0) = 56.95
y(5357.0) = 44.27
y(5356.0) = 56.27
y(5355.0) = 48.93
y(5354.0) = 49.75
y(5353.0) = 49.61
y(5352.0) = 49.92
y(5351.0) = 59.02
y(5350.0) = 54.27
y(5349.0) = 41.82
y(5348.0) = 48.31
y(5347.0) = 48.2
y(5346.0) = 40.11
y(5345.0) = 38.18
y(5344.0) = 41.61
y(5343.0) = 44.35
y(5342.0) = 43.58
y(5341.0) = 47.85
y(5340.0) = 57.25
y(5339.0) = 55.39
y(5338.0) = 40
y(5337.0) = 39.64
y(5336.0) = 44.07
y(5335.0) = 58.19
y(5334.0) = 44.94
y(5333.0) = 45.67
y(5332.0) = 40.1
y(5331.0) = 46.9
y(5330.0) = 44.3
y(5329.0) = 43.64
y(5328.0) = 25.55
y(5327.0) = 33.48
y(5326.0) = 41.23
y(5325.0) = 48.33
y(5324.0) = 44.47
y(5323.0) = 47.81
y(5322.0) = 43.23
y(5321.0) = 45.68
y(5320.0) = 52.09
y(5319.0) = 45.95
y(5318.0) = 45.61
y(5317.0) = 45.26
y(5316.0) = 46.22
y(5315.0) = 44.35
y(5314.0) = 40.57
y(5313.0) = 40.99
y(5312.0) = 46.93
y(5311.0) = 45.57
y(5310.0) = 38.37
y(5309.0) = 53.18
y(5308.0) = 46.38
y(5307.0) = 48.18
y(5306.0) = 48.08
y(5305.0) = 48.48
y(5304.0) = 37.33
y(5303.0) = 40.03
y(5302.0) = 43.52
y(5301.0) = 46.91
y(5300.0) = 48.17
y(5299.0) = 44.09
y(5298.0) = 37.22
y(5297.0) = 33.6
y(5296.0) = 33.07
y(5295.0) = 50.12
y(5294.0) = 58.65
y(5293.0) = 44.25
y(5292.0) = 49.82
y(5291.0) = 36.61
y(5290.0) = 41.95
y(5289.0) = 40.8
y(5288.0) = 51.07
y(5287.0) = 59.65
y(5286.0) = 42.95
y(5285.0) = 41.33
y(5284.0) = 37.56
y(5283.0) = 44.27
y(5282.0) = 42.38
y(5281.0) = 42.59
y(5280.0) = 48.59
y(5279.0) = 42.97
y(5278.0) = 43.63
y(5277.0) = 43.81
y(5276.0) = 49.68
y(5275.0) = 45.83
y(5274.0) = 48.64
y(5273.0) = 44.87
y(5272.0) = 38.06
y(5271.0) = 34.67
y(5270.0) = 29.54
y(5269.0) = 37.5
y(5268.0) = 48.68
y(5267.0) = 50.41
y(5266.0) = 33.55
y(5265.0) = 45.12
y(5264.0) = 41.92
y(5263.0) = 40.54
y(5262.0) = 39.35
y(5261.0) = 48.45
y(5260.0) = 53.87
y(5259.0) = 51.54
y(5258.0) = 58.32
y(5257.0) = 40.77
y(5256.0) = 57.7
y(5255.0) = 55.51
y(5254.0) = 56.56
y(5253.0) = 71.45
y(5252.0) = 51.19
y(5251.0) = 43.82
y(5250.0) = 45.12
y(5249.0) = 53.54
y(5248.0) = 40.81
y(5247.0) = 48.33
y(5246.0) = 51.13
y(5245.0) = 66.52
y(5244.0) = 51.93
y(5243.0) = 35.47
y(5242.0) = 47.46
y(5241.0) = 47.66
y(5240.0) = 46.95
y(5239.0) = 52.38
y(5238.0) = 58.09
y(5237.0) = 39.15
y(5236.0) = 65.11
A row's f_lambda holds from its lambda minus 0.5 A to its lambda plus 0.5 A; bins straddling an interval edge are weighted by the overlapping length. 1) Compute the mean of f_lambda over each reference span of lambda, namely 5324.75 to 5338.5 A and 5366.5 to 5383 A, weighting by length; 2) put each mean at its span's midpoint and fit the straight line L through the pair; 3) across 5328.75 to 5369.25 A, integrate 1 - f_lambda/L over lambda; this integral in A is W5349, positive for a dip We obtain -3.4 A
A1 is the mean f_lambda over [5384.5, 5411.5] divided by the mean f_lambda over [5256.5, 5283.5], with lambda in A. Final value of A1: 1.04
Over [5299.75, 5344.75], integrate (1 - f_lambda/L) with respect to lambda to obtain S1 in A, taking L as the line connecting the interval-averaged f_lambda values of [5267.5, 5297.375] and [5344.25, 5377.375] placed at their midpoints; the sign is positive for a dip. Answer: 2.2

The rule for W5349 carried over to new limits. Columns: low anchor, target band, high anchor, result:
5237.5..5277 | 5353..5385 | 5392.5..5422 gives -2.0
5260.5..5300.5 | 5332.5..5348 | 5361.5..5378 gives 1.0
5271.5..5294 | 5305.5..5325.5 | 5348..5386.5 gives 0.5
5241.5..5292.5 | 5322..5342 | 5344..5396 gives 1.4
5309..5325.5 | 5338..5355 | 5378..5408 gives -0.9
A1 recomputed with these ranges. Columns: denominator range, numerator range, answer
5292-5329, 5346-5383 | 1.14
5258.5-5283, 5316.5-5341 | 1.03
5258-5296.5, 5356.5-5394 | 1.12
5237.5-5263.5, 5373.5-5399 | 0.92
